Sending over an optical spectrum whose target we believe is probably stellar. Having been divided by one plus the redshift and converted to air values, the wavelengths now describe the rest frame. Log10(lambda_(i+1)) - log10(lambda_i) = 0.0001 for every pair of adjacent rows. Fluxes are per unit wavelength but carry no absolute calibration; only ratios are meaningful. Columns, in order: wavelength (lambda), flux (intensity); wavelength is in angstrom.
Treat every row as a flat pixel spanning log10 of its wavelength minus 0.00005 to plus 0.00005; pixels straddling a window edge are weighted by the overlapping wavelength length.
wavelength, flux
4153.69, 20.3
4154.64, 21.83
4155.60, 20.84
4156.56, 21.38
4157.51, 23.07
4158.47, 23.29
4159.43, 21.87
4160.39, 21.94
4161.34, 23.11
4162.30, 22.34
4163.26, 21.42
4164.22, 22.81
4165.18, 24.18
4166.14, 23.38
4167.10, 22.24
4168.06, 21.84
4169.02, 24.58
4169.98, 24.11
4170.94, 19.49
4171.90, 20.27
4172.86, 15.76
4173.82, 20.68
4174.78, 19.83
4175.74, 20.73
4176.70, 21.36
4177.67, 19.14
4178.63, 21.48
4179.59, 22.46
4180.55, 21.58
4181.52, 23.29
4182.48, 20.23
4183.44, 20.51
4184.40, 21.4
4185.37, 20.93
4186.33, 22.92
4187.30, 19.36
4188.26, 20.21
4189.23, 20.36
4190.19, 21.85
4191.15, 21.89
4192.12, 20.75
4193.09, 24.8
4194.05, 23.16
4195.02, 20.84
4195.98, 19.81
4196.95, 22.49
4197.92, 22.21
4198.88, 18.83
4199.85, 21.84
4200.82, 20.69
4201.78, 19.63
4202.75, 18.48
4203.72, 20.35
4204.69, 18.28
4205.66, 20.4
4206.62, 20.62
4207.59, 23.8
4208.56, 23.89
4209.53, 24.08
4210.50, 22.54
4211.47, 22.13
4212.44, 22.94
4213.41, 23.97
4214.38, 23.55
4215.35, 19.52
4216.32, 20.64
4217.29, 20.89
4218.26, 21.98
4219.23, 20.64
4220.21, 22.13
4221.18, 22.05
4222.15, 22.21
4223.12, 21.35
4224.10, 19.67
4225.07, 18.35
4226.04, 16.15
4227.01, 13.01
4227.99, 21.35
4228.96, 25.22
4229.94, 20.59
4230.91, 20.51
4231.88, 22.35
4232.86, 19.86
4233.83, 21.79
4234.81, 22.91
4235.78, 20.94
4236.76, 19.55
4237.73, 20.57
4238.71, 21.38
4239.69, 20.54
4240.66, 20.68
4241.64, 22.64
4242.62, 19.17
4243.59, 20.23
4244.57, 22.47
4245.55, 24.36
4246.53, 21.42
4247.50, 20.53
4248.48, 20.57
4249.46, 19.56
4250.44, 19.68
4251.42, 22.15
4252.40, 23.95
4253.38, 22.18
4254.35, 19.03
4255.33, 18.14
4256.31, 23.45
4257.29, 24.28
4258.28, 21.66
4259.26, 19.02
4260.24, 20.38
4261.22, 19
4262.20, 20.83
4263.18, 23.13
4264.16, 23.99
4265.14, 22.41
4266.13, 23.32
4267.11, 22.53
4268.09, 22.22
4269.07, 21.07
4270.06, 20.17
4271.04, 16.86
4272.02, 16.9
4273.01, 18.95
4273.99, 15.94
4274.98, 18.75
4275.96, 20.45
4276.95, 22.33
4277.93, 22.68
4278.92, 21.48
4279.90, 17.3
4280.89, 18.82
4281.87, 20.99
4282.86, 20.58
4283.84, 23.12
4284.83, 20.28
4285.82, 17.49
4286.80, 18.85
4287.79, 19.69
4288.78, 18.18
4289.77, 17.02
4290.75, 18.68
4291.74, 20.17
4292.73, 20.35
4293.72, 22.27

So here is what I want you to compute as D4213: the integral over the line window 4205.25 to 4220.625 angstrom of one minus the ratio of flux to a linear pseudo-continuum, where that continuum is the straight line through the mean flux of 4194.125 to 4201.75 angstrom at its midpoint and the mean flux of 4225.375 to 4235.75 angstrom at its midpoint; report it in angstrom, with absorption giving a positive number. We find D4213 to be -1.0 angstrom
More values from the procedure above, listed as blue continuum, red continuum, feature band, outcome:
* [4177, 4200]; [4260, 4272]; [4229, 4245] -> 0.1 angstrom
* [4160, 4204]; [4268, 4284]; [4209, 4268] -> -2.5 angstrom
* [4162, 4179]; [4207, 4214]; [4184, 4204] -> 1.3 angstrom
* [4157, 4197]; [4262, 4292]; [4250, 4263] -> -0.4 angstrom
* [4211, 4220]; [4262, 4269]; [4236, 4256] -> 1.2 angstrom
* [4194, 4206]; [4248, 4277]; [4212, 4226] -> -0.5 angstrom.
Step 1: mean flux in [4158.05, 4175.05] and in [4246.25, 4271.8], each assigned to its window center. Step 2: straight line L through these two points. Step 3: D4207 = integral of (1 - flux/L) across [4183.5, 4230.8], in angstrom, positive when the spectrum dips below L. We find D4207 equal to 0.94 angstrom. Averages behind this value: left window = 21.9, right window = 21.2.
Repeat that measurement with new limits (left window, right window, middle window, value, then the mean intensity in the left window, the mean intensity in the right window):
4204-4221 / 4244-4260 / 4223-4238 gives 1.0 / 21.9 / 21.4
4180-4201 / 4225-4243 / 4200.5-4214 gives -0.4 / 21.4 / 20.5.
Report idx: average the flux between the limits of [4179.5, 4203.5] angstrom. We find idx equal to 21.2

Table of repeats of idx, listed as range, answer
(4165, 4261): 21.2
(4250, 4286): 20.7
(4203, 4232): 21.1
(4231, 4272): 21.2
